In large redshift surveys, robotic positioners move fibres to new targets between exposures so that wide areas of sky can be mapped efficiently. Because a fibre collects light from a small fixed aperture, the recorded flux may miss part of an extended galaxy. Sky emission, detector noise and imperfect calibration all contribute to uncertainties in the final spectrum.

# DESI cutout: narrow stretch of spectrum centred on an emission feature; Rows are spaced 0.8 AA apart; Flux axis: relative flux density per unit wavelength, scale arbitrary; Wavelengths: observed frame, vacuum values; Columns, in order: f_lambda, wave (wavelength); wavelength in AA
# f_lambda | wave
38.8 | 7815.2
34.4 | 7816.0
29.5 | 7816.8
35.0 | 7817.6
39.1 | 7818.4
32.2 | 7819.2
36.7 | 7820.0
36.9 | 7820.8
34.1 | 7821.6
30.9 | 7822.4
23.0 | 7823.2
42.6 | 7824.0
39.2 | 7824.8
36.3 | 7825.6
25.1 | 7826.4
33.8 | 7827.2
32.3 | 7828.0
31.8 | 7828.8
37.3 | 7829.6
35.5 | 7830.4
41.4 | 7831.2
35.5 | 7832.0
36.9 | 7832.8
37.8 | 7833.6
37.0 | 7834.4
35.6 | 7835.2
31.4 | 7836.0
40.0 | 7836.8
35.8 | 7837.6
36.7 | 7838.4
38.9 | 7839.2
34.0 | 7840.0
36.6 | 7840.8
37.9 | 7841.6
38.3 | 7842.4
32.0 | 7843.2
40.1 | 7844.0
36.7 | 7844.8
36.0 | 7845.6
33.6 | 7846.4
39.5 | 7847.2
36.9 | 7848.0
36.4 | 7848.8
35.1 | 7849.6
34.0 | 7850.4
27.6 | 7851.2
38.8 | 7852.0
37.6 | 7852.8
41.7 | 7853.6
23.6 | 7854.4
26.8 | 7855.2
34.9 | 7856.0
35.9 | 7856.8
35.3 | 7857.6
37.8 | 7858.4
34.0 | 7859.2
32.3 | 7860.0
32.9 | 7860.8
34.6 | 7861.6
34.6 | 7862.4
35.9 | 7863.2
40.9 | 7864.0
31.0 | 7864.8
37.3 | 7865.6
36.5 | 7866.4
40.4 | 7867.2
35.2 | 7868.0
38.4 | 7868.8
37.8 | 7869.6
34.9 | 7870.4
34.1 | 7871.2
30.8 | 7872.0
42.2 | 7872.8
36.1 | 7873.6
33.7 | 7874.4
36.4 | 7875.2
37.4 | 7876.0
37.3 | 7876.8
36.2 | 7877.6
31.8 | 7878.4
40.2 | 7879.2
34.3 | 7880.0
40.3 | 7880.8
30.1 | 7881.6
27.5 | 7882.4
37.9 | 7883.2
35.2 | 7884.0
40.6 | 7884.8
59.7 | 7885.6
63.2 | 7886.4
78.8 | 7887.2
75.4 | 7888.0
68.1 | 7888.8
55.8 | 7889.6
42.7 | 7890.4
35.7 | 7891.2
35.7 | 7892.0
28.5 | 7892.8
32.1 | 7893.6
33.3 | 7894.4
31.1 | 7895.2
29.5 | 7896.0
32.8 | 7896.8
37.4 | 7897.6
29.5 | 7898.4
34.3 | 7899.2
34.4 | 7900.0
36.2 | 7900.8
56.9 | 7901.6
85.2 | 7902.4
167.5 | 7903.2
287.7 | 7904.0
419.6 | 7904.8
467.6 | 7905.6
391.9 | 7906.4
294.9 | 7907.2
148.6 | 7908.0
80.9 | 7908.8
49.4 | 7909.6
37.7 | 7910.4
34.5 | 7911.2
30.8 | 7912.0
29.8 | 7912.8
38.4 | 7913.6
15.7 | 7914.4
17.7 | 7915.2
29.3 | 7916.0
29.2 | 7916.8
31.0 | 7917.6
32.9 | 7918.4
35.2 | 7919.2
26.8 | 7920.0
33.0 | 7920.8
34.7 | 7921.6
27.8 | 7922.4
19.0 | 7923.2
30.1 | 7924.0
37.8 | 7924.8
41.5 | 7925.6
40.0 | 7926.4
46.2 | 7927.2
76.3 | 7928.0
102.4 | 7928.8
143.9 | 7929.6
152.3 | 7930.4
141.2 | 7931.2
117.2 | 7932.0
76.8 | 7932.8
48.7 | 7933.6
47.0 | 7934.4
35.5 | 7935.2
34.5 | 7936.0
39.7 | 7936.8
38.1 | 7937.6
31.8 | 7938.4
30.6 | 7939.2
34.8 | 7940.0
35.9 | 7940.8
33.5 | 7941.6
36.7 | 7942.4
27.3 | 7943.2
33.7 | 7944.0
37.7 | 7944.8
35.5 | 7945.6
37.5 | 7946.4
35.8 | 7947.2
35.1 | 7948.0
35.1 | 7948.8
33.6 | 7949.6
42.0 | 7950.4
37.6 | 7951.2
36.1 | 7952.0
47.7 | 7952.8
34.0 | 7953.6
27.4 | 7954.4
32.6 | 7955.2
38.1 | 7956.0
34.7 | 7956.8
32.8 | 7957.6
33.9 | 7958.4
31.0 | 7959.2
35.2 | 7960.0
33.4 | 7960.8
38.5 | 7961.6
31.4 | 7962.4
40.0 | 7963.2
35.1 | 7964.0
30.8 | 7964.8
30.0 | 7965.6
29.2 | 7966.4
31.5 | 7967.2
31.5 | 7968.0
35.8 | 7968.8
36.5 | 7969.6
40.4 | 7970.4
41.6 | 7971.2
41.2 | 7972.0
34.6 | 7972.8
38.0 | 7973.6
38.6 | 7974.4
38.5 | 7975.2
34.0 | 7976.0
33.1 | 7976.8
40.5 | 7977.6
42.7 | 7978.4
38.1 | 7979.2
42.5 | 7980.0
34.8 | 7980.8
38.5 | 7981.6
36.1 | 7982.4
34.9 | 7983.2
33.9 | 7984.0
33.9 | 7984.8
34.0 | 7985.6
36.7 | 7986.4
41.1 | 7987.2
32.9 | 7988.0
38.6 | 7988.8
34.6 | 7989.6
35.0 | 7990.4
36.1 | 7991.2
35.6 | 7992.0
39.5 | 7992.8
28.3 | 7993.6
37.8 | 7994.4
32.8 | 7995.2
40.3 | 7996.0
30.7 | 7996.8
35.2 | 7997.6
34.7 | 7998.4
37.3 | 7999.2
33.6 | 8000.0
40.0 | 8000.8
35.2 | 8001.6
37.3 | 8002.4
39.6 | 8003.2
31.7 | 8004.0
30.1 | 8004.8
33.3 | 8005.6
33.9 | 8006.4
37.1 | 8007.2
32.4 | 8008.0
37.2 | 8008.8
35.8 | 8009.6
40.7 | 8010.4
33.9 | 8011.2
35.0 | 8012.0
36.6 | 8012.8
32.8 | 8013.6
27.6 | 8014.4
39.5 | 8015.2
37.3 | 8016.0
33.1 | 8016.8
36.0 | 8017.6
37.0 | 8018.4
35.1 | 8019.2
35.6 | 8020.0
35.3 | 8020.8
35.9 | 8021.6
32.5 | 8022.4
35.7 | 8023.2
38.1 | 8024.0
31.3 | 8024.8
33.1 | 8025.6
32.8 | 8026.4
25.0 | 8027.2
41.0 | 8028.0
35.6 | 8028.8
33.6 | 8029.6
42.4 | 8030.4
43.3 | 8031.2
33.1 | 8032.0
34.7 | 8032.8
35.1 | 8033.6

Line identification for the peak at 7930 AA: [N II]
